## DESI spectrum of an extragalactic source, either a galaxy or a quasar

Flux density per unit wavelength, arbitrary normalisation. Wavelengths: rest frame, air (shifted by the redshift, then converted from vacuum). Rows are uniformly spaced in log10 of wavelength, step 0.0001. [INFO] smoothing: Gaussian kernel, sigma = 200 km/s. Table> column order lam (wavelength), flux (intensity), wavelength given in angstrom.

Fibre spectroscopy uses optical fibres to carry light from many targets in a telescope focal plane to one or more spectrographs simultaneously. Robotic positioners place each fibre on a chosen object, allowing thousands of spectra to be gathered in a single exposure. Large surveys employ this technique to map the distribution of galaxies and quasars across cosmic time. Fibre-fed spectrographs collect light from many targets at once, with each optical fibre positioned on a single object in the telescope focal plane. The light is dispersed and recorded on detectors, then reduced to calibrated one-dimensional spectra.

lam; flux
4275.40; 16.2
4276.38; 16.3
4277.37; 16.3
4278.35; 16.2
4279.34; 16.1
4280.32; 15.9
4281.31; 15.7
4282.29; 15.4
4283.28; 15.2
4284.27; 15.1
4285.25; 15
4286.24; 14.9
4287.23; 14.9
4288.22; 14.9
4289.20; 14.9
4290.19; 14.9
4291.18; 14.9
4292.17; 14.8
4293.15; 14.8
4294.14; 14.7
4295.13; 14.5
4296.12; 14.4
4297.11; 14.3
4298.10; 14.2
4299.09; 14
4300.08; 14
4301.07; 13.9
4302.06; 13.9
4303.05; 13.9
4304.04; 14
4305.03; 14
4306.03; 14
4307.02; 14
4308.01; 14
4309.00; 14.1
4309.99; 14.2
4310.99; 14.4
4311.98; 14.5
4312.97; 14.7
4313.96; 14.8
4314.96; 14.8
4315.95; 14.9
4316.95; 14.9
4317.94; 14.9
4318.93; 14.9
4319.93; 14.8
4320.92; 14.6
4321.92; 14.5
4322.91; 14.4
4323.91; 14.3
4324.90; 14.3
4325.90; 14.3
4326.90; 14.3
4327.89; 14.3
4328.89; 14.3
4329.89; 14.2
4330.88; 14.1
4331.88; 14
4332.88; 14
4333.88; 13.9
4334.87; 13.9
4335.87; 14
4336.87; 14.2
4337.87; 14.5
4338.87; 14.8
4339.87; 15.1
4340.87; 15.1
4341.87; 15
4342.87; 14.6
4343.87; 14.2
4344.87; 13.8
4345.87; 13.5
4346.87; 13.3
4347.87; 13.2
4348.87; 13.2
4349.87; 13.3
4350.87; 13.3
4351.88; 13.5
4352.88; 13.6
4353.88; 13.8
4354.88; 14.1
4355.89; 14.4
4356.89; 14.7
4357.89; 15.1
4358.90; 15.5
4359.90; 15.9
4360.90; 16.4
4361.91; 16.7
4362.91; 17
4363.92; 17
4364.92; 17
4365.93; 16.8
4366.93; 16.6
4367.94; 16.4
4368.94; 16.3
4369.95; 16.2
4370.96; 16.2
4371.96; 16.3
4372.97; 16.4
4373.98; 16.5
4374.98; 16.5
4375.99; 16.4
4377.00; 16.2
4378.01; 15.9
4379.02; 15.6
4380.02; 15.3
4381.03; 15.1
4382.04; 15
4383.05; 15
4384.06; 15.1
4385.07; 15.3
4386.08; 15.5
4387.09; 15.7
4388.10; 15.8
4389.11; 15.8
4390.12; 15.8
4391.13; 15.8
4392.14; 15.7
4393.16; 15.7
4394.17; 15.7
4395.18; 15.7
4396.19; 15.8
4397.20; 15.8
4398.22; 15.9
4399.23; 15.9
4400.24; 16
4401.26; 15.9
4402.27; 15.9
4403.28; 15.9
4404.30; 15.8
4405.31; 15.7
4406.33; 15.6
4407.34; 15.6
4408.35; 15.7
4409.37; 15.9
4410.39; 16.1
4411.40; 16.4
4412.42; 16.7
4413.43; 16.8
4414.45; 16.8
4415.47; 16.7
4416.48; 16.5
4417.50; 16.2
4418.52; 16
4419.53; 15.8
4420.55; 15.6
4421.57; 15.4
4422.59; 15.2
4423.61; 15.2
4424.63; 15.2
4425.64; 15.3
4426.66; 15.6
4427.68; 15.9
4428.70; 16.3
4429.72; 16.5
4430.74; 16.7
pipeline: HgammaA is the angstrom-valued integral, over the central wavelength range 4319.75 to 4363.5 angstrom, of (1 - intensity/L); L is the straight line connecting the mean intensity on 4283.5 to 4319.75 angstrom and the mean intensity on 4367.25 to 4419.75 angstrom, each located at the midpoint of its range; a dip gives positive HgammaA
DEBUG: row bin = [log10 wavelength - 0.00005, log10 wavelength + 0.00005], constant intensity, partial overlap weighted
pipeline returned 2.07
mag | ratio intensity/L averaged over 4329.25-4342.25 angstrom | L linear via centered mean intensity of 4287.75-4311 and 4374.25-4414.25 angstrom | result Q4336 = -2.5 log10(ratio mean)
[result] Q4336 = 0.04 mag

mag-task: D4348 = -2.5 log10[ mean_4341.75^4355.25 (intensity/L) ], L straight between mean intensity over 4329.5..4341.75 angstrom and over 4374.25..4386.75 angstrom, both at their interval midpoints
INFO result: 0.08 mag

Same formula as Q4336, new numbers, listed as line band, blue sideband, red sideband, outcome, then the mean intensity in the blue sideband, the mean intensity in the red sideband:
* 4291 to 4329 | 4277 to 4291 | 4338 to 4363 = 0.046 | 15.4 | 14.5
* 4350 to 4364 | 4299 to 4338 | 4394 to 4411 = 0.003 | 14.3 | 15.8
